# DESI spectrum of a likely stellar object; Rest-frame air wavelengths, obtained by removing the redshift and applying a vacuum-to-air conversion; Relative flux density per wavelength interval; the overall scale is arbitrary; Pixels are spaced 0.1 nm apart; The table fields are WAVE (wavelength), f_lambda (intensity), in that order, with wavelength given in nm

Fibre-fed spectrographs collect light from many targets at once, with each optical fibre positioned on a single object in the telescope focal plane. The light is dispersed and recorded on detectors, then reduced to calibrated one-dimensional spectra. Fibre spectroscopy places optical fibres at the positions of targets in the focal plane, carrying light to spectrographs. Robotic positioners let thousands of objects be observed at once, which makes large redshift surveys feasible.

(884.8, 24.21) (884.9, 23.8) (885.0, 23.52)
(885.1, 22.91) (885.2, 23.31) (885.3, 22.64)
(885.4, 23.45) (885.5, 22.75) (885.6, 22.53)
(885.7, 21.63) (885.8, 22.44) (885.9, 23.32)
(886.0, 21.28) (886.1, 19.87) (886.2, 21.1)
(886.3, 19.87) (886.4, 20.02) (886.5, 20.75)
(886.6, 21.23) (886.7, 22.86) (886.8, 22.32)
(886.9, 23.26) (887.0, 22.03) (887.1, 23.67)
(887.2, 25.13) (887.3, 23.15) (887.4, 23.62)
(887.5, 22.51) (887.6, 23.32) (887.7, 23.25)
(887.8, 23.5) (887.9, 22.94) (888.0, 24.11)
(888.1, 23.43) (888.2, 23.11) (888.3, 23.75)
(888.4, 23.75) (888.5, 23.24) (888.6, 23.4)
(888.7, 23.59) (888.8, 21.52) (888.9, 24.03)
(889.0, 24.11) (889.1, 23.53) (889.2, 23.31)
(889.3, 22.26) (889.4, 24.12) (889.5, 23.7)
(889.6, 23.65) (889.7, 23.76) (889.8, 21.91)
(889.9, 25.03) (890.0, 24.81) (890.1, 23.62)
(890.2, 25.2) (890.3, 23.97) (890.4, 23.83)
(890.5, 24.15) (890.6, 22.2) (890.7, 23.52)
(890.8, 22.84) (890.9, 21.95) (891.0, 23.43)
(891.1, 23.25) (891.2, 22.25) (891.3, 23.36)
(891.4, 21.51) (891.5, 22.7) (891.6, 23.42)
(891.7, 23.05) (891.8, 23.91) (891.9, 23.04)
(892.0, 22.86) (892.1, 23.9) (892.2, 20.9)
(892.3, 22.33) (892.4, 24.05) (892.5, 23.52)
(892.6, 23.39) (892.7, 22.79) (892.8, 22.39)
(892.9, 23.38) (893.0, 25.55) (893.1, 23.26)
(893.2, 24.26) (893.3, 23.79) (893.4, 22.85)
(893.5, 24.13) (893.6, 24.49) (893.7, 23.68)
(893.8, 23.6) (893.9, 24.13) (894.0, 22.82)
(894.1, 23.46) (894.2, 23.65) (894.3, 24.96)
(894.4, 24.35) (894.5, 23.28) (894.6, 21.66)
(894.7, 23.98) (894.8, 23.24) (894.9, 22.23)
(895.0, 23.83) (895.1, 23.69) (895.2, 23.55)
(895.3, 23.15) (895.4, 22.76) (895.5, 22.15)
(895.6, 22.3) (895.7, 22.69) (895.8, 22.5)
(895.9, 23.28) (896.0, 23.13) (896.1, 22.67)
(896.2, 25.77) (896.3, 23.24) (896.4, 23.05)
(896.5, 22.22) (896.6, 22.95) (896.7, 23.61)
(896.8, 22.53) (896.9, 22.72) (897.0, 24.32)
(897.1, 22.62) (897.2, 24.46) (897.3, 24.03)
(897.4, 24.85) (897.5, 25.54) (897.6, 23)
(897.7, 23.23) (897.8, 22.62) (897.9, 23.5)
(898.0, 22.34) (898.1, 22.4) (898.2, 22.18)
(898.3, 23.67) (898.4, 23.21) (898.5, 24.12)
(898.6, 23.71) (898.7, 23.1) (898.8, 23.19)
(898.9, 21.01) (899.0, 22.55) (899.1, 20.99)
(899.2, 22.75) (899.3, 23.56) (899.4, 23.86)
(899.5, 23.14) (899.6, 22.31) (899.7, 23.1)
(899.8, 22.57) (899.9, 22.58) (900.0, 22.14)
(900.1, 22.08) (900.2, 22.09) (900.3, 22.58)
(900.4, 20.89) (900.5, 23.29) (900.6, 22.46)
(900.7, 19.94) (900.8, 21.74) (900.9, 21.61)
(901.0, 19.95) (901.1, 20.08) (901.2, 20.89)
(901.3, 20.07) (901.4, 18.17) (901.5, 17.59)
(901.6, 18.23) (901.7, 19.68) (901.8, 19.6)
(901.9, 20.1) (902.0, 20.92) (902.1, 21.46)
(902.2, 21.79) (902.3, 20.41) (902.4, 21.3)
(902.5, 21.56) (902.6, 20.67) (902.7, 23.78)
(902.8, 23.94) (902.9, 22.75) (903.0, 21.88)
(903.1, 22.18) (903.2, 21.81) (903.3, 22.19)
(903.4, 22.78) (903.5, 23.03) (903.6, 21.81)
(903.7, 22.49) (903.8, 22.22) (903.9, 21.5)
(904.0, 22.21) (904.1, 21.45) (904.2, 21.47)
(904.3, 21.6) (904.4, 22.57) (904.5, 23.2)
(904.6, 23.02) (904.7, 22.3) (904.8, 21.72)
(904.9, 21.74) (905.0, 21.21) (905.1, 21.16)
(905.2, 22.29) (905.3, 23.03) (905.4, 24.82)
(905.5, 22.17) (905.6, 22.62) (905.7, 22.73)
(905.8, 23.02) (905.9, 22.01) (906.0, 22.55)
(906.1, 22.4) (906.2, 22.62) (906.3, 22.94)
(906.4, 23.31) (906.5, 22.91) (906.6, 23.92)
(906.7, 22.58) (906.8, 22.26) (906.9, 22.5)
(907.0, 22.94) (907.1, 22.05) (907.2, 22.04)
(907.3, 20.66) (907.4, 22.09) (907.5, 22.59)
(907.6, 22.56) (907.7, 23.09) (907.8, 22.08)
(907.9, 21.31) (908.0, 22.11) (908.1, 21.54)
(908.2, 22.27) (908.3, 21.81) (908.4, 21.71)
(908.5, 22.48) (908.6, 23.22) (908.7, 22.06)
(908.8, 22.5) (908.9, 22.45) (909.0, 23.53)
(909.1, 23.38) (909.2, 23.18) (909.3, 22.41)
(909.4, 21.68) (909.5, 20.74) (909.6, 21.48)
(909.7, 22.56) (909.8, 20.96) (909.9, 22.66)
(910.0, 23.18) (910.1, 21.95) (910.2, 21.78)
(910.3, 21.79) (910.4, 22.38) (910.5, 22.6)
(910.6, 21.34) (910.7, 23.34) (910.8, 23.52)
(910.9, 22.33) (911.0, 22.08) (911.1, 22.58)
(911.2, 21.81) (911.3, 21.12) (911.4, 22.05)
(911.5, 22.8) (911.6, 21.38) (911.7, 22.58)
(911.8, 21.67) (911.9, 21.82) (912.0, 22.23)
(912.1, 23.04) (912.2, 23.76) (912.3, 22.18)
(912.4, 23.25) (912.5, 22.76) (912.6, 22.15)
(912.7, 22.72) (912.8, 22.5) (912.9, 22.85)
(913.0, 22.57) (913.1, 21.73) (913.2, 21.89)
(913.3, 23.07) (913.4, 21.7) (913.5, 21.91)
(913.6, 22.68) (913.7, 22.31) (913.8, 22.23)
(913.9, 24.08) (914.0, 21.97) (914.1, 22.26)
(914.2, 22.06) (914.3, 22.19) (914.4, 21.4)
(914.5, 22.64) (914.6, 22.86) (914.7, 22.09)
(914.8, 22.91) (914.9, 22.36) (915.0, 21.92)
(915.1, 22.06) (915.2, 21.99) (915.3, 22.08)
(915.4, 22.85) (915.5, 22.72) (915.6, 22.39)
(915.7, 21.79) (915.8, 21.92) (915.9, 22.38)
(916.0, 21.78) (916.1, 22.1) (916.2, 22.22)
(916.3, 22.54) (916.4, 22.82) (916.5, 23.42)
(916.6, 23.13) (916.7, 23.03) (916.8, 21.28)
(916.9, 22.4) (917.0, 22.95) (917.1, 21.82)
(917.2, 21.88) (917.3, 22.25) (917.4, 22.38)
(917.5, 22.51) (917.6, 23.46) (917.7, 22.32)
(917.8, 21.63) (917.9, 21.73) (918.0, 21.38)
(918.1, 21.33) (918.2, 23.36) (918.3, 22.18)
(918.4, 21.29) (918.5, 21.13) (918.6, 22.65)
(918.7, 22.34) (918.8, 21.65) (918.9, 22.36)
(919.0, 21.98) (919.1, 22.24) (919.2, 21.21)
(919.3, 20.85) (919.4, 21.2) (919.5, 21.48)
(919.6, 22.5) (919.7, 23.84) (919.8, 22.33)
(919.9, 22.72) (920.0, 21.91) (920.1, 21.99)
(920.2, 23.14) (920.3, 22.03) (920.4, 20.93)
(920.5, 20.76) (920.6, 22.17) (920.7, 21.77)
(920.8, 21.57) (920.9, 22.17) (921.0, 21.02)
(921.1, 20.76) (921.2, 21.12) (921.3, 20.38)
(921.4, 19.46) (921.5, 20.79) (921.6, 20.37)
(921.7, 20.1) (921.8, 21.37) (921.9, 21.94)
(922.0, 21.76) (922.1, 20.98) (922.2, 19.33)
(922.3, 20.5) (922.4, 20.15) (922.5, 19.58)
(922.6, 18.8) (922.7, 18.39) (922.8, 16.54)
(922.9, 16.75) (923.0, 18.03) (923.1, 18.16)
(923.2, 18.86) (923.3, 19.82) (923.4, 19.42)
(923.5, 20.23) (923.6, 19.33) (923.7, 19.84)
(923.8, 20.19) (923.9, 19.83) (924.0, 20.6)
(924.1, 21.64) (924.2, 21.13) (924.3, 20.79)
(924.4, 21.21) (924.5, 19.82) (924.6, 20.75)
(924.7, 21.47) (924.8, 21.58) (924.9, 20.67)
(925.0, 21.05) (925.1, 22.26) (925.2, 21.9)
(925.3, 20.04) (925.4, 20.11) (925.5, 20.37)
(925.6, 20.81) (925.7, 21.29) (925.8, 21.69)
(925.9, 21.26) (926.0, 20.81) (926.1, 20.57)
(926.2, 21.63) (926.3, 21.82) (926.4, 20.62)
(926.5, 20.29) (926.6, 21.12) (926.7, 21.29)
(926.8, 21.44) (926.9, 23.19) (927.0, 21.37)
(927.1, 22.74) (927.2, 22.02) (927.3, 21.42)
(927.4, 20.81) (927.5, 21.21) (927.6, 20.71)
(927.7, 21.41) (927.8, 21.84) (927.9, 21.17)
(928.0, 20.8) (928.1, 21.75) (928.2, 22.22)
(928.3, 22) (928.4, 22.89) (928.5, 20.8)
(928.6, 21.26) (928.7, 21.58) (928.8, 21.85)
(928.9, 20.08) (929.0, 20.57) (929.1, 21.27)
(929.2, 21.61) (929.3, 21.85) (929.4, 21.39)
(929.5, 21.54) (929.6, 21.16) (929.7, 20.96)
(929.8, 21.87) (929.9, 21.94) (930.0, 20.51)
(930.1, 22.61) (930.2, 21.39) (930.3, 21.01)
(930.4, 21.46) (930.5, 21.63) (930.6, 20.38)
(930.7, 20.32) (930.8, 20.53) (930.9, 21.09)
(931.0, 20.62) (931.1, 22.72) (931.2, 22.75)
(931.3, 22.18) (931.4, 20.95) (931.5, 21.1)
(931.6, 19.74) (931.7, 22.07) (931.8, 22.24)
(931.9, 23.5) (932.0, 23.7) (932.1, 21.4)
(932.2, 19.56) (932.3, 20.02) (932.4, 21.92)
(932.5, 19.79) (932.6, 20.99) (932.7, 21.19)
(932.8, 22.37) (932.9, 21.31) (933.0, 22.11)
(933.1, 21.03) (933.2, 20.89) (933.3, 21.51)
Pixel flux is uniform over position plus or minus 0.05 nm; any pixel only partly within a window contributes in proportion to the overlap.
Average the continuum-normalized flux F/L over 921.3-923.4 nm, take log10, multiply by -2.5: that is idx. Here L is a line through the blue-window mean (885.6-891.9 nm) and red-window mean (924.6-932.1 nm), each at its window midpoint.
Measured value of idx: 0.11 mag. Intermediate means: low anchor 23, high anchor 21.4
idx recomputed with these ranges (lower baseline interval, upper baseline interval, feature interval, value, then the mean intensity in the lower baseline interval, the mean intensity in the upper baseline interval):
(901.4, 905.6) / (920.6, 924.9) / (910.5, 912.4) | -0.06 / 21.7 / 20.2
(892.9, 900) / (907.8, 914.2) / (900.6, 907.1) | 0.05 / 23.3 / 22.3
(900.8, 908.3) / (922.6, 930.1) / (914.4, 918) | -0.05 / 21.9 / 20.9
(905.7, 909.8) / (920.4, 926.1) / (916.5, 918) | -0.06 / 22.4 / 20.4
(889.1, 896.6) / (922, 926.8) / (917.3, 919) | -0.06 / 23.3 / 20.3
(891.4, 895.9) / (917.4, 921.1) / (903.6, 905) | 0.03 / 23.3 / 22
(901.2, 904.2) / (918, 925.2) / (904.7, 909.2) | -0.06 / 21.3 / 20.9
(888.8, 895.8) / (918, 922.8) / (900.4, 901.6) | 0.11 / 23.3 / 21.3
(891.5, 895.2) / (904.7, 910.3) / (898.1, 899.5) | 0.01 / 23.4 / 22.4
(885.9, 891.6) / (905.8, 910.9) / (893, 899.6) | -0.03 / 23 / 22.4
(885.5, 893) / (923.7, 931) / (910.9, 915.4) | -0.02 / 23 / 21.2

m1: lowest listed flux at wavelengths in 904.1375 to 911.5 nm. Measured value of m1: 20.66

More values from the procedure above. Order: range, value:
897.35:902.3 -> 17.59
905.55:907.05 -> 22.01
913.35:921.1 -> 20.76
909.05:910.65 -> 20.74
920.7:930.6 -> 16.54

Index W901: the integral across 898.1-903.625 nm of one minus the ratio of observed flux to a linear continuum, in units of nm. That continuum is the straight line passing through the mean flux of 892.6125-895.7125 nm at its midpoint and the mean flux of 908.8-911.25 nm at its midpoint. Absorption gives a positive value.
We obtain 0.28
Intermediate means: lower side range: 23.4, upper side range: 22.3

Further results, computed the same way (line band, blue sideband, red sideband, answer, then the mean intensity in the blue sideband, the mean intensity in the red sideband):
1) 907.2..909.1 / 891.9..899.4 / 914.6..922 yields 0.02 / 23.3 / 22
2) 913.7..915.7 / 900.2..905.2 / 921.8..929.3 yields -0.12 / 21.5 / 20.8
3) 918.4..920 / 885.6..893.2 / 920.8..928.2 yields -0.08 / 23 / 20.7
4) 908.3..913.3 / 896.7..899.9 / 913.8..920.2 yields 0.04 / 23.1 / 22.2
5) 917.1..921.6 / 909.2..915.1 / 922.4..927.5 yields -0.11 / 22.3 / 20.5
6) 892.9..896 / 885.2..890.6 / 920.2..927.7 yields -0.12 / 23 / 20.7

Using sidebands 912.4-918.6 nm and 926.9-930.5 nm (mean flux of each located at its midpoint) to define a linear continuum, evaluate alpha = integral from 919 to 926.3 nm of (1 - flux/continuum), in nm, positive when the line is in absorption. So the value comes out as 0.37 nm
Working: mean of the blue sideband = 22.3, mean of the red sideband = 21.5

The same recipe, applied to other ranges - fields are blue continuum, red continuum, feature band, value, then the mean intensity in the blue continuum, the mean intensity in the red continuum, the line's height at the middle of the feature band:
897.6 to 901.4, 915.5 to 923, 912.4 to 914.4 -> -0.06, 22.3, 21.5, 21.8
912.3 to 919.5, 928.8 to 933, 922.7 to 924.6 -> 0.19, 22.2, 21.4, 21.8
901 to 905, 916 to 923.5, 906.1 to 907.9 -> -0.09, 21.4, 21.3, 21.4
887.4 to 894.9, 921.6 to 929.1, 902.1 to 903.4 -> 0.03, 23.4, 20.7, 22.5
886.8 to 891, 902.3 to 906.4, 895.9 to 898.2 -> -0.05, 23.4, 22.3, 22.8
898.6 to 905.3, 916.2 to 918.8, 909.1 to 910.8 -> -0.01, 21.8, 22.3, 22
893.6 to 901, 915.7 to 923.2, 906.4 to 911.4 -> -0.03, 23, 21.4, 22.2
